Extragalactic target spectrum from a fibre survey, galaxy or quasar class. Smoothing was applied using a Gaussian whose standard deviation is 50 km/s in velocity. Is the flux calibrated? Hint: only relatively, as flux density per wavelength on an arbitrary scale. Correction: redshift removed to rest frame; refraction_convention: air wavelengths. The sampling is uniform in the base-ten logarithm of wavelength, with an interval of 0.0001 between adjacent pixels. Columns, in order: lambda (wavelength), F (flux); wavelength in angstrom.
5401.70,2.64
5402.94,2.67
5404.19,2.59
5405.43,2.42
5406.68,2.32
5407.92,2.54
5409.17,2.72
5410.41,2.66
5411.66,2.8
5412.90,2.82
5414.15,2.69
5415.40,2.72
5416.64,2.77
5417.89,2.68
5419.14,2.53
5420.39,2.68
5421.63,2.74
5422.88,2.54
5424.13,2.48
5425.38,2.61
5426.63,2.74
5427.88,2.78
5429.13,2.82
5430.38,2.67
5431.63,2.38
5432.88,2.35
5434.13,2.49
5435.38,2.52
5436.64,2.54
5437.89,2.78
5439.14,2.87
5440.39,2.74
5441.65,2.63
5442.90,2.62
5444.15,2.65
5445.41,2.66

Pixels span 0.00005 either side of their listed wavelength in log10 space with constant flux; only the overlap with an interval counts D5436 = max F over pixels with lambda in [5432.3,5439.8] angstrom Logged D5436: 2.87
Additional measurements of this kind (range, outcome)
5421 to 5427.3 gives 2.74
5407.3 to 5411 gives 2.72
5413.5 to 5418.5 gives 2.77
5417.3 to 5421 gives 2.68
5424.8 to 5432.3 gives 2.82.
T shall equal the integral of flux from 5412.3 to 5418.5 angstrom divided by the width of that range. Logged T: 2.73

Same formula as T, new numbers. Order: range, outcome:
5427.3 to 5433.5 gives 2.6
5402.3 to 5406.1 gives 2.56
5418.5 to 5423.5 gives 2.62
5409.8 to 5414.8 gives 2.74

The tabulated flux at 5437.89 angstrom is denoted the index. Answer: 2.78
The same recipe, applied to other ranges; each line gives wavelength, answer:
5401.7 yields 2.64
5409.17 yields 2.72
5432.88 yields 2.35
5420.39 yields 2.68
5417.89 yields 2.68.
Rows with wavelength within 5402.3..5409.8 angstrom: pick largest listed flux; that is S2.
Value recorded 2.72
